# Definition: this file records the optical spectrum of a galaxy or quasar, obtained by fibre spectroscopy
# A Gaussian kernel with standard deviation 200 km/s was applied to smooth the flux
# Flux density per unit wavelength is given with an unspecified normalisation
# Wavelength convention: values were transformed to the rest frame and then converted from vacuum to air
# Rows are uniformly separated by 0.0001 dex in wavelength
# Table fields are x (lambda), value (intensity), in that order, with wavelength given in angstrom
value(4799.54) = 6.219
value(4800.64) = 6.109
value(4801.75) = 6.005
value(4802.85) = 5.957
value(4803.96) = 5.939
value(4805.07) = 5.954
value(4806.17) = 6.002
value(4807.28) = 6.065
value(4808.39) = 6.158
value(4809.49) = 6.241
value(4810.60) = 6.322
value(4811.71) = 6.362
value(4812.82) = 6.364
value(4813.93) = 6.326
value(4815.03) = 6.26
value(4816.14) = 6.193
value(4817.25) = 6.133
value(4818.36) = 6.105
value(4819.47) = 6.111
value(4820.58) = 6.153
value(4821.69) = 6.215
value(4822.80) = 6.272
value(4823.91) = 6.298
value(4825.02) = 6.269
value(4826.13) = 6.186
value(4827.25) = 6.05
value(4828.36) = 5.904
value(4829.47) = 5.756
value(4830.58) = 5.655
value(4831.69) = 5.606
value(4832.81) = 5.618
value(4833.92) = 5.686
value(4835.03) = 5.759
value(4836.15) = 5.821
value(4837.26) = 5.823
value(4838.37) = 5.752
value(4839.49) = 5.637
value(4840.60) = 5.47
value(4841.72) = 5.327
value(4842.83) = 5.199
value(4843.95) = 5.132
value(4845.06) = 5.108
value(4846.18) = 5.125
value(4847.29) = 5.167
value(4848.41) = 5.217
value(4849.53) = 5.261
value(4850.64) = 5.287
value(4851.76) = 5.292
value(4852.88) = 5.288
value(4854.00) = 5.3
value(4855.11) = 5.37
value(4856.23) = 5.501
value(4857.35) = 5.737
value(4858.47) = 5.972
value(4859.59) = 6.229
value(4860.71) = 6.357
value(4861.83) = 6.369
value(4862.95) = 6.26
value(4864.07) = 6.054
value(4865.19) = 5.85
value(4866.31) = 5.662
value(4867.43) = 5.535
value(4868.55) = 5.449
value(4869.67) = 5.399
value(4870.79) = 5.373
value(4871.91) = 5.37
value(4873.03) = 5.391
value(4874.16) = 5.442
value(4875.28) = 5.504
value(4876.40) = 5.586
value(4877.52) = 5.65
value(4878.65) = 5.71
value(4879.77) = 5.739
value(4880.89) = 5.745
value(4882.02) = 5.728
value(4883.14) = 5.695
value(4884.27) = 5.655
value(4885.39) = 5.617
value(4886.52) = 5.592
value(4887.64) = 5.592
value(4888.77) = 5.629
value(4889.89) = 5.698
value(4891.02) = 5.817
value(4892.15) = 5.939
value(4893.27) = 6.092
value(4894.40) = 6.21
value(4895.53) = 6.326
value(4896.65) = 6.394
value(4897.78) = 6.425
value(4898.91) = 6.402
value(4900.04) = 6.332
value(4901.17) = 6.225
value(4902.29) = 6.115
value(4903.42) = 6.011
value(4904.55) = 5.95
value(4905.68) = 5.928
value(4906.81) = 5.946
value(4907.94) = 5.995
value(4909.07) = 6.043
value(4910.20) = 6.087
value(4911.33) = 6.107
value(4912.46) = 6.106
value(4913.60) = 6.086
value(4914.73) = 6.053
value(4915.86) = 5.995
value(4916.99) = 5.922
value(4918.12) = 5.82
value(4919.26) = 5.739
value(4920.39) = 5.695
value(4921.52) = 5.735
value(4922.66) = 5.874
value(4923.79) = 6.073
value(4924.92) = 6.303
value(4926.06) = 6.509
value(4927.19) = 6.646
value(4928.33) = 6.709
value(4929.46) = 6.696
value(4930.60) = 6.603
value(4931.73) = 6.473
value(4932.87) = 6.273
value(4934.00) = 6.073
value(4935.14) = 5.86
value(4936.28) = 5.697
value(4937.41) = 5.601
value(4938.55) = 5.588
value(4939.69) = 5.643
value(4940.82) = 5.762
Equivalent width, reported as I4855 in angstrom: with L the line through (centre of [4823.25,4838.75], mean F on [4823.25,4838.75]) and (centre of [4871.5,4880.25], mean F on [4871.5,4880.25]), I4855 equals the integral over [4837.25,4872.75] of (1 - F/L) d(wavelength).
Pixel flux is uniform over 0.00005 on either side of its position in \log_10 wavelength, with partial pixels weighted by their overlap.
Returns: 0.9 angstrom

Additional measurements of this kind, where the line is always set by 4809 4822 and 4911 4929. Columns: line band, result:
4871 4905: 1.6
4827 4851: 2.7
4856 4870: 0.6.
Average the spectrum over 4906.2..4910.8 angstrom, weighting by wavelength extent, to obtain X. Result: 6.02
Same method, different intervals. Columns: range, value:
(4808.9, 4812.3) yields 6.31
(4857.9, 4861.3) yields 6.18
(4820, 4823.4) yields 6.22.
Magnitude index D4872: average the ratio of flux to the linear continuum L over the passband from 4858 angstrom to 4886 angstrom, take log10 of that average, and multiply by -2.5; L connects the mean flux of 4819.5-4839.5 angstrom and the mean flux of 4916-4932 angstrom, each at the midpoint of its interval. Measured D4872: 0.06 mag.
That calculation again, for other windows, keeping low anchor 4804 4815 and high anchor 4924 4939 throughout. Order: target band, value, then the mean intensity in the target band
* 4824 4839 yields 0.06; 5.85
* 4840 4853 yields 0.18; 5.24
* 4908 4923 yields 0.05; 5.94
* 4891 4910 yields 0.02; 6.14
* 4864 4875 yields 0.13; 5.53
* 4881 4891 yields 0.10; 5.66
